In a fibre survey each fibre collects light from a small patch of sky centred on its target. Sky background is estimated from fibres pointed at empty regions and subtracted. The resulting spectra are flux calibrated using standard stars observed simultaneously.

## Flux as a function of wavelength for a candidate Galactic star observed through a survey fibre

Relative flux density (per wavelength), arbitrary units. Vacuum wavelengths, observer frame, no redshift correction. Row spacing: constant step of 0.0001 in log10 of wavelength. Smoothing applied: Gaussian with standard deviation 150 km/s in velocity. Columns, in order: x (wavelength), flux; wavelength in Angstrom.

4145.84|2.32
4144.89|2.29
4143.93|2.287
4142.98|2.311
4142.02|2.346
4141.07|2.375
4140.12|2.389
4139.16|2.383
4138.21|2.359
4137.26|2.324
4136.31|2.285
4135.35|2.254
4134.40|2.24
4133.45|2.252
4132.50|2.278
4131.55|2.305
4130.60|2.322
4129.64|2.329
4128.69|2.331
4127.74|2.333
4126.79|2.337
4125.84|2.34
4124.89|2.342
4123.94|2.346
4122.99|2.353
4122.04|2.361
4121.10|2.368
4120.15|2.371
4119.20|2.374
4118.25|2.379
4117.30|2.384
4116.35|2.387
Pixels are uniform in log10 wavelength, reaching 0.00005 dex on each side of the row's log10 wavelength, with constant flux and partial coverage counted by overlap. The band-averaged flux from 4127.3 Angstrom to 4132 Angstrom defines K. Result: 2.32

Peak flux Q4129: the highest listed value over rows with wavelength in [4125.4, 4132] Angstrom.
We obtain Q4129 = 2.34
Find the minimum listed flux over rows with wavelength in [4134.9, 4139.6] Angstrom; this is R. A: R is 2.254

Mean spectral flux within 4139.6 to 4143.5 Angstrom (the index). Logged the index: 2.35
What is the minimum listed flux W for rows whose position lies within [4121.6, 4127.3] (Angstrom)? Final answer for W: 2.337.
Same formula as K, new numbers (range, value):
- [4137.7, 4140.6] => 2.38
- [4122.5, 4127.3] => 2.34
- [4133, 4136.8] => 2.26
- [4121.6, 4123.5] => 2.36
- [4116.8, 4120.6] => 2.37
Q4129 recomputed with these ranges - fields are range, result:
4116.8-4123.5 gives 2.384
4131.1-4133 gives 2.305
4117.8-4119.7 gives 2.379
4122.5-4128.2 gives 2.353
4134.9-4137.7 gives 2.324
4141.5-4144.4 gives 2.346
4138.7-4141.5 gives 2.389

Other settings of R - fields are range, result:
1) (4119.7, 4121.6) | 2.368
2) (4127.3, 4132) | 2.305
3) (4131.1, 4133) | 2.278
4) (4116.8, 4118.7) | 2.379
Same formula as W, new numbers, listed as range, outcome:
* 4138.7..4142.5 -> 2.346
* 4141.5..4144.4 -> 2.287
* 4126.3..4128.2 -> 2.333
